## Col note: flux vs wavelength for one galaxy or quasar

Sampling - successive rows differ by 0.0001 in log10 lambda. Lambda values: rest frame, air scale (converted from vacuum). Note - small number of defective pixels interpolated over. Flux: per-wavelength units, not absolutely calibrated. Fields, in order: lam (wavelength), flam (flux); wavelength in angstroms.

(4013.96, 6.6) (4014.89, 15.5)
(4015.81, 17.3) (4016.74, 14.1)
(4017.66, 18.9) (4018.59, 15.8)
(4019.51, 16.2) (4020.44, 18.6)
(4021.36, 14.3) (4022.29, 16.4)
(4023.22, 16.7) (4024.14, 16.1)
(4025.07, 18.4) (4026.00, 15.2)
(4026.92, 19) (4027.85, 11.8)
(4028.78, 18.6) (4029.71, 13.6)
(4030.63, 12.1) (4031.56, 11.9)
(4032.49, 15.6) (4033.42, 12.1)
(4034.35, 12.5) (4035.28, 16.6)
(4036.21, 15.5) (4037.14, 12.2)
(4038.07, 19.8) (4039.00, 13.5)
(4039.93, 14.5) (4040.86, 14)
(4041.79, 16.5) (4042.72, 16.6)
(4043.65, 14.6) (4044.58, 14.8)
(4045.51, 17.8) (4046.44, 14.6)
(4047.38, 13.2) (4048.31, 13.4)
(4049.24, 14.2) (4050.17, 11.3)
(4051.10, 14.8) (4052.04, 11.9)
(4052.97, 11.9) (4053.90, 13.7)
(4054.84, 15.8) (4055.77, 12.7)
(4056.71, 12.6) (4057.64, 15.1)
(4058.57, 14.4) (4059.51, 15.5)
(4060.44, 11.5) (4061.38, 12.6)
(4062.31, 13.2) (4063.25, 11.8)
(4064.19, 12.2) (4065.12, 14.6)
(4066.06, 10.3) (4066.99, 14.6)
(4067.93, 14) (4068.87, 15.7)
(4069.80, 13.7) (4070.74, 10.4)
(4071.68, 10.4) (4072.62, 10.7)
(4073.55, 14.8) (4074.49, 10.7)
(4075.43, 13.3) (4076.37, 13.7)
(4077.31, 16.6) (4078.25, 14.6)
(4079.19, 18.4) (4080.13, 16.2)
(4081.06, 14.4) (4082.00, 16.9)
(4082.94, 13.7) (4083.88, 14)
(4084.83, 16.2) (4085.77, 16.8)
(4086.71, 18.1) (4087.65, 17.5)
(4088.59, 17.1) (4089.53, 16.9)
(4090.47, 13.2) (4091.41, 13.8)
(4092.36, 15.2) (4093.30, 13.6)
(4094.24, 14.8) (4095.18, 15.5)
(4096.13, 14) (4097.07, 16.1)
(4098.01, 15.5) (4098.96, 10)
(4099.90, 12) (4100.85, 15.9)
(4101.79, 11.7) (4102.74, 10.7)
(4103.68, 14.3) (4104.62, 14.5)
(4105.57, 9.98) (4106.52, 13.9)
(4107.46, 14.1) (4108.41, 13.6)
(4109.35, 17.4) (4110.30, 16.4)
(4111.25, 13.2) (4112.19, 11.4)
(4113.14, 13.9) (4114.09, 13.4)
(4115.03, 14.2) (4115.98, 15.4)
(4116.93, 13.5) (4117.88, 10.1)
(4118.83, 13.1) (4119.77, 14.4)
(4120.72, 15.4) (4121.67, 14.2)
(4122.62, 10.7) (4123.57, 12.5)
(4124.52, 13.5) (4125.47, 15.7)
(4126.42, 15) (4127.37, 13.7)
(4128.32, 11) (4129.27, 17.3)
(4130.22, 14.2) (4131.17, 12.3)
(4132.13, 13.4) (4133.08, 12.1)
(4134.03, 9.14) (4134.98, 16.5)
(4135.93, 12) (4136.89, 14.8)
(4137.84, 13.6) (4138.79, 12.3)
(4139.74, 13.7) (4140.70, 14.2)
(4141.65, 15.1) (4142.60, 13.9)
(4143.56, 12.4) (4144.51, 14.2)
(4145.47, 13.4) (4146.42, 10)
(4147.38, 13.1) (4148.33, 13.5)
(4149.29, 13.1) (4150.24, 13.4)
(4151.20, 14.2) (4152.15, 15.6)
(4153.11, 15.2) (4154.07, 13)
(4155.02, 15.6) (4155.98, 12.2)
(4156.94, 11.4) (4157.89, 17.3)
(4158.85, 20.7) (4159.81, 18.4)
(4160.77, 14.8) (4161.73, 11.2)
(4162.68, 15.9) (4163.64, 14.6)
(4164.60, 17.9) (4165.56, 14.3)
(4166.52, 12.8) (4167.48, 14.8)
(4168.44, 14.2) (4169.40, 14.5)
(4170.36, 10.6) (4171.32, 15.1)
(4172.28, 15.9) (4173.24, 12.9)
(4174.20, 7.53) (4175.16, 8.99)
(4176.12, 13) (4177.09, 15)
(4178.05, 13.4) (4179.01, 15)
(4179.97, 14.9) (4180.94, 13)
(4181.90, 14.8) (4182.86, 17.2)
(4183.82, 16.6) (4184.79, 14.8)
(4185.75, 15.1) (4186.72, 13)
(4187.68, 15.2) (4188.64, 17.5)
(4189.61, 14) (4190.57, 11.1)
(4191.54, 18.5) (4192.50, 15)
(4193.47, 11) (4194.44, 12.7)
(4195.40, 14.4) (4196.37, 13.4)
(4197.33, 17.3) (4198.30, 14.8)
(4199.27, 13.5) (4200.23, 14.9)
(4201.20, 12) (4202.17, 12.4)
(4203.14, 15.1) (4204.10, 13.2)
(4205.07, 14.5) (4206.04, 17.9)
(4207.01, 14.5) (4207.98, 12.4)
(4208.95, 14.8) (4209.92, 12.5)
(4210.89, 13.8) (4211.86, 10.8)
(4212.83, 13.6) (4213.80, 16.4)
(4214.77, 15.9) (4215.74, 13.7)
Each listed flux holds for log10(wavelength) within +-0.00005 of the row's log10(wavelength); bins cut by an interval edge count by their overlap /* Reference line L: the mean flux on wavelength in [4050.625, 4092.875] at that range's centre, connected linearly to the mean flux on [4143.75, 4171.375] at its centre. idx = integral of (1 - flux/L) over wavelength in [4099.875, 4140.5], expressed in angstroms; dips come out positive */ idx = 2.02 angstroms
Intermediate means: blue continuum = 14.1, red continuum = 14.3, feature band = 13.5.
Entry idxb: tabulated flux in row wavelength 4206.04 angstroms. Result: 17.9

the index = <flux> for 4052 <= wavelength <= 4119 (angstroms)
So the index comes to 14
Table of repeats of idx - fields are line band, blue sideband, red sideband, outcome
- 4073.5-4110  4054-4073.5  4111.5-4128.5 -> -3.6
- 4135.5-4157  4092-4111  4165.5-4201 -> 0.7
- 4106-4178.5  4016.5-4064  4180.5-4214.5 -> 3.3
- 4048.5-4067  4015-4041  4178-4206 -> 2.5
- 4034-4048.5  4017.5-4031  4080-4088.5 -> 0.9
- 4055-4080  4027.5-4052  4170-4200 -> 1.6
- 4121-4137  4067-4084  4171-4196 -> 0.7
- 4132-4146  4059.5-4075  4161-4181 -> 0.0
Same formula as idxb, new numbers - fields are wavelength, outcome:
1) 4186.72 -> 13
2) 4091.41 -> 13.8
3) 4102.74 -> 10.7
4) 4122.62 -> 10.7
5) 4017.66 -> 18.9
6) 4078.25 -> 14.6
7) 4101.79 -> 11.7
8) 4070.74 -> 10.4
